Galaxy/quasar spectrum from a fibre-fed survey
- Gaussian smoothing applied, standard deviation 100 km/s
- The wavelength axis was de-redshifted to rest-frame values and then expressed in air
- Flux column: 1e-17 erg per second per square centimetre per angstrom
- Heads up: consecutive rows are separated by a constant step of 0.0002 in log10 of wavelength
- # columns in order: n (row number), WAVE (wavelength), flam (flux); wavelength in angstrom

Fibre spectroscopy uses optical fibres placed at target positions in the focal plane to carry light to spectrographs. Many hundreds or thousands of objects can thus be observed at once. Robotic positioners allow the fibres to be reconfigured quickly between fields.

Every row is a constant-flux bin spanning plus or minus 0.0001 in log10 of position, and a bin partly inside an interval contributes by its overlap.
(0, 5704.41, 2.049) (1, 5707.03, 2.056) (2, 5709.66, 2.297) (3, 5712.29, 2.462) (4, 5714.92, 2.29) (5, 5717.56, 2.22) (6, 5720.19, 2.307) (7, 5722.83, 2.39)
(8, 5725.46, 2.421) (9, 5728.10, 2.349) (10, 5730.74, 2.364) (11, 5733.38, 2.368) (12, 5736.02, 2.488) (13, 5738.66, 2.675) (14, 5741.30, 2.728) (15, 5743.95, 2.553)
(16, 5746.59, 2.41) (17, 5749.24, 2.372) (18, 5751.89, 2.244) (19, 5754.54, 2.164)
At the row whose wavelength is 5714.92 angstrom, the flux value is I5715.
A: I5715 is 2.29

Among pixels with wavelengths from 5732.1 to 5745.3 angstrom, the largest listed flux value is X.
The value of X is 2.728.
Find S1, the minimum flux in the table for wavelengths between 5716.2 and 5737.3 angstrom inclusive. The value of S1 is 2.22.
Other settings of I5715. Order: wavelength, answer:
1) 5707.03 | 2.056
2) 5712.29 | 2.462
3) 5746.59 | 2.41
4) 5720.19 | 2.307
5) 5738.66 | 2.675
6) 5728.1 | 2.349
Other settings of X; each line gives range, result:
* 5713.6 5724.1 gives 2.39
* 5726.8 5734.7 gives 2.368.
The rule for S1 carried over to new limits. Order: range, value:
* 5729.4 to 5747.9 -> 2.364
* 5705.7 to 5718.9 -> 2.056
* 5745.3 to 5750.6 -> 2.372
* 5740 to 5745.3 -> 2.553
